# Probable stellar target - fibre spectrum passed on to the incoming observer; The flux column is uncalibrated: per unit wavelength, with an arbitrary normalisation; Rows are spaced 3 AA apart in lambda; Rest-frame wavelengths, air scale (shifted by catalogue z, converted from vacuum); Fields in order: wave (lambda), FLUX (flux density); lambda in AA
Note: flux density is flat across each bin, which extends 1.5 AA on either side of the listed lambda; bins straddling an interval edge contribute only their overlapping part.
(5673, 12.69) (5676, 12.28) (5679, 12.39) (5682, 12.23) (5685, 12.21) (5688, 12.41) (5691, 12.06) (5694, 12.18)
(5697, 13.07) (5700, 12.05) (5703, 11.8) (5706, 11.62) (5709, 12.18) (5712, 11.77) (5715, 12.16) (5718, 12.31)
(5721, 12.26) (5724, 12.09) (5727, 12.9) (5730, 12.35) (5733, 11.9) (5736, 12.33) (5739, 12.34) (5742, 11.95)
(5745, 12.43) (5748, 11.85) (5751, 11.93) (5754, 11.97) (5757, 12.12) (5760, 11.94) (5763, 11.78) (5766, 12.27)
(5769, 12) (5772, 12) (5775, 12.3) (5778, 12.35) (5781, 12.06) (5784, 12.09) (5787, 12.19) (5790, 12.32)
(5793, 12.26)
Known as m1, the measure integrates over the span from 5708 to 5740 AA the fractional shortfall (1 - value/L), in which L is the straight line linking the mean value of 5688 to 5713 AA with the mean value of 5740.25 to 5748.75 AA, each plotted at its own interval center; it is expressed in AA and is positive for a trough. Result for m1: -0.33 AA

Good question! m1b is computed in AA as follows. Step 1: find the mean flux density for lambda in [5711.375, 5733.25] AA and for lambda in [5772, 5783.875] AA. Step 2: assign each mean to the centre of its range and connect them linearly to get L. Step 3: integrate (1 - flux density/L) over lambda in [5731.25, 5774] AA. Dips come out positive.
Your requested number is 0.5 AA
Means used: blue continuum 12.3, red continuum 12.2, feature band 12.1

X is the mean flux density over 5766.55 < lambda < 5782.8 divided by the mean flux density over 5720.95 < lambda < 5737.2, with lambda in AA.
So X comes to 0.99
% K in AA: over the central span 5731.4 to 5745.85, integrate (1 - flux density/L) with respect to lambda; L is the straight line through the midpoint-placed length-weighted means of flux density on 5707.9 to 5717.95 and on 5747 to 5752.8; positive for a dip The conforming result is -0.3 AA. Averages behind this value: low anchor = 12.1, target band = 12.2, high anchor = 11.9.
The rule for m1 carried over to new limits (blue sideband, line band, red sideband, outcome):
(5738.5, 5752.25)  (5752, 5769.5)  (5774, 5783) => 0.2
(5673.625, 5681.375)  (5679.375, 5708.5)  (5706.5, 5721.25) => 0.1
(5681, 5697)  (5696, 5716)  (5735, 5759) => 0.3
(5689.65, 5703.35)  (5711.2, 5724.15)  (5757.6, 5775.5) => 0.1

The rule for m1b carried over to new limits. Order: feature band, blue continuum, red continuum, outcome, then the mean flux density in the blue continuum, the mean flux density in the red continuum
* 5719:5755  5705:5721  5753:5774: -0.5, 12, 12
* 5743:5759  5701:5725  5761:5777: 0.0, 12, 12.1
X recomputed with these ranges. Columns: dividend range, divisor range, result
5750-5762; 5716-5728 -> 0.97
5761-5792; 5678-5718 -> 1.00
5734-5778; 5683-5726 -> 0.99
